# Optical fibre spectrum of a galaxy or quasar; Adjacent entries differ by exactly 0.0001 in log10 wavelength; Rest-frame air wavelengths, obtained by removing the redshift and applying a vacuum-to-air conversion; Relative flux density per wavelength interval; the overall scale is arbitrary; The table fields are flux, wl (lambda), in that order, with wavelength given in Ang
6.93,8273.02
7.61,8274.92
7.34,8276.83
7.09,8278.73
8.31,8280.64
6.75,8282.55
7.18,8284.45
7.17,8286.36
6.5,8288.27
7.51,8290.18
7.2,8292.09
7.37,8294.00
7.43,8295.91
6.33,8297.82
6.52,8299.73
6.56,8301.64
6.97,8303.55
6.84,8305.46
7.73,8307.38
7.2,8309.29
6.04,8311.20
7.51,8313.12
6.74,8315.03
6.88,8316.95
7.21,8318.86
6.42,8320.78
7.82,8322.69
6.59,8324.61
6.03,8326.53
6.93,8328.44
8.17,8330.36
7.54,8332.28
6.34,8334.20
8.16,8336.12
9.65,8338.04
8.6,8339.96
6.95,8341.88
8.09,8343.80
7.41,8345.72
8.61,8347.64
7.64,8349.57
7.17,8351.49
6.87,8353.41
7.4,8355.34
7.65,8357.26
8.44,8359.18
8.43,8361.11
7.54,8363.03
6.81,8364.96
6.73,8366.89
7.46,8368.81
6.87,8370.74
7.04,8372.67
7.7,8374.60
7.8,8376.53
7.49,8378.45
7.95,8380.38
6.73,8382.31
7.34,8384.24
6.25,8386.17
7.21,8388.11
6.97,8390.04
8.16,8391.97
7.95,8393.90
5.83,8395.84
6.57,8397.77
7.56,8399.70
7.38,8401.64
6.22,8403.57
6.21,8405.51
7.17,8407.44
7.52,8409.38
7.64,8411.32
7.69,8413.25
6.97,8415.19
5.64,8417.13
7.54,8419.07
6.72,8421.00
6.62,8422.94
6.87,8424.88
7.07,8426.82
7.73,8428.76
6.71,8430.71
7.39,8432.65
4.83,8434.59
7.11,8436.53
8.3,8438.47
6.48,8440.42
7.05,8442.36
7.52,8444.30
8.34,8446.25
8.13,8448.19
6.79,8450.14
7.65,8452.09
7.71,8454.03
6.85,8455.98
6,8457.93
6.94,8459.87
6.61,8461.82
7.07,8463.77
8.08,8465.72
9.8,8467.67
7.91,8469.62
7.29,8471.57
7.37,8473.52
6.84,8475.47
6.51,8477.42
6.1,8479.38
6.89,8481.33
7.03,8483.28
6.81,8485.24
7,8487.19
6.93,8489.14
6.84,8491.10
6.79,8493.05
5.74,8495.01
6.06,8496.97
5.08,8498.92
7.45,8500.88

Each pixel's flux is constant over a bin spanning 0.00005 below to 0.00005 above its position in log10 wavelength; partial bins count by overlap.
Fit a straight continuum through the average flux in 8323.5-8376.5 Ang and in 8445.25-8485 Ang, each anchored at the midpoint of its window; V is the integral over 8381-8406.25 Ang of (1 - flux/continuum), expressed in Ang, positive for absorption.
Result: 1.6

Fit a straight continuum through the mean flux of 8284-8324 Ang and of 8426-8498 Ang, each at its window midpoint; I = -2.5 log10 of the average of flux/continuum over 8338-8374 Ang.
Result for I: -0.08 mag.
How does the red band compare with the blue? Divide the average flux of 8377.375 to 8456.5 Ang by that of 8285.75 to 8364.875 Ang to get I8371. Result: 0.97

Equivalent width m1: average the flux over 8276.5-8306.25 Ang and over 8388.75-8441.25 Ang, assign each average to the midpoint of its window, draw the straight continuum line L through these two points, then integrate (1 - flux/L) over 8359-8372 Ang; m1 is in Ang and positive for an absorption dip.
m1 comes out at -0.7 Ang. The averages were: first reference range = 7.06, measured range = 7.4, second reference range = 7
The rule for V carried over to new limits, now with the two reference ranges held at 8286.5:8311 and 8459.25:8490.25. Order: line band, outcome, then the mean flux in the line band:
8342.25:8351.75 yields -1.0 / 7.78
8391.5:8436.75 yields 1.1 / 6.95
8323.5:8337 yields -0.2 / 7.11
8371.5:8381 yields -0.7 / 7.57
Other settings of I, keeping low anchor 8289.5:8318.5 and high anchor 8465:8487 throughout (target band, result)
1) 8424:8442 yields 0.043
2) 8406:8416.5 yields -0.015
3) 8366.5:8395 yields -0.028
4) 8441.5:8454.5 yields -0.050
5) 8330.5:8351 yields -0.121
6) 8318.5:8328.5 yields 0.035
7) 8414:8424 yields 0.075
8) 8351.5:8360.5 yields -0.073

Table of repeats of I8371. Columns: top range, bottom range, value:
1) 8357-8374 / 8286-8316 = 1.07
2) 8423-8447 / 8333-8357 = 0.92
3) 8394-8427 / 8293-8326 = 1.00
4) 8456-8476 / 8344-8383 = 0.98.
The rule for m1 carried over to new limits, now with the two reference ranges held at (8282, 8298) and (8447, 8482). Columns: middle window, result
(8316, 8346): -1.2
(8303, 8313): 0.2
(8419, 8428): 0.4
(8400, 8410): 0.4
